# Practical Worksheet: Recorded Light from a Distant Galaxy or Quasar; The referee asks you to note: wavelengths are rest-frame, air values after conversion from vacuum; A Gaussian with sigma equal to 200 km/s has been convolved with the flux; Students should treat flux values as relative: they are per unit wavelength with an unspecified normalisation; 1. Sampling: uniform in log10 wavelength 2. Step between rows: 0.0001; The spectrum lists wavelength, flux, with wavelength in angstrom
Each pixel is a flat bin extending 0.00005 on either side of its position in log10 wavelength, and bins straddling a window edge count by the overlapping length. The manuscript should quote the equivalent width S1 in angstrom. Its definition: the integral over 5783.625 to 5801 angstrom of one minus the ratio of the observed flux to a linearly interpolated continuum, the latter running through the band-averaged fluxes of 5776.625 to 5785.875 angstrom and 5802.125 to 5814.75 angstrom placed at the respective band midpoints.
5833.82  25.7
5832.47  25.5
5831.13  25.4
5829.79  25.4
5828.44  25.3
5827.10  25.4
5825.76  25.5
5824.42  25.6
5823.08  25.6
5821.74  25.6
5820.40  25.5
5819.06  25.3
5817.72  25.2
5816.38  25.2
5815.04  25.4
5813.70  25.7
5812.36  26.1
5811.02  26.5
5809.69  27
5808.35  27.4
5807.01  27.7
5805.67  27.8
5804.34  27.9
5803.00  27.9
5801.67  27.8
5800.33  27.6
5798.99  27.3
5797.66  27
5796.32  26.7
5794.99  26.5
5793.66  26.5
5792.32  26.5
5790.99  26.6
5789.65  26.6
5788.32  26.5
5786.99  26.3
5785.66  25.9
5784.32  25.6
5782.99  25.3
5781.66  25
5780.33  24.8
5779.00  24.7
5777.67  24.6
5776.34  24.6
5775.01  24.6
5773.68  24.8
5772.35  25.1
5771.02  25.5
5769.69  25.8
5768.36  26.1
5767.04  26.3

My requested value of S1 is -0.47 angstrom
